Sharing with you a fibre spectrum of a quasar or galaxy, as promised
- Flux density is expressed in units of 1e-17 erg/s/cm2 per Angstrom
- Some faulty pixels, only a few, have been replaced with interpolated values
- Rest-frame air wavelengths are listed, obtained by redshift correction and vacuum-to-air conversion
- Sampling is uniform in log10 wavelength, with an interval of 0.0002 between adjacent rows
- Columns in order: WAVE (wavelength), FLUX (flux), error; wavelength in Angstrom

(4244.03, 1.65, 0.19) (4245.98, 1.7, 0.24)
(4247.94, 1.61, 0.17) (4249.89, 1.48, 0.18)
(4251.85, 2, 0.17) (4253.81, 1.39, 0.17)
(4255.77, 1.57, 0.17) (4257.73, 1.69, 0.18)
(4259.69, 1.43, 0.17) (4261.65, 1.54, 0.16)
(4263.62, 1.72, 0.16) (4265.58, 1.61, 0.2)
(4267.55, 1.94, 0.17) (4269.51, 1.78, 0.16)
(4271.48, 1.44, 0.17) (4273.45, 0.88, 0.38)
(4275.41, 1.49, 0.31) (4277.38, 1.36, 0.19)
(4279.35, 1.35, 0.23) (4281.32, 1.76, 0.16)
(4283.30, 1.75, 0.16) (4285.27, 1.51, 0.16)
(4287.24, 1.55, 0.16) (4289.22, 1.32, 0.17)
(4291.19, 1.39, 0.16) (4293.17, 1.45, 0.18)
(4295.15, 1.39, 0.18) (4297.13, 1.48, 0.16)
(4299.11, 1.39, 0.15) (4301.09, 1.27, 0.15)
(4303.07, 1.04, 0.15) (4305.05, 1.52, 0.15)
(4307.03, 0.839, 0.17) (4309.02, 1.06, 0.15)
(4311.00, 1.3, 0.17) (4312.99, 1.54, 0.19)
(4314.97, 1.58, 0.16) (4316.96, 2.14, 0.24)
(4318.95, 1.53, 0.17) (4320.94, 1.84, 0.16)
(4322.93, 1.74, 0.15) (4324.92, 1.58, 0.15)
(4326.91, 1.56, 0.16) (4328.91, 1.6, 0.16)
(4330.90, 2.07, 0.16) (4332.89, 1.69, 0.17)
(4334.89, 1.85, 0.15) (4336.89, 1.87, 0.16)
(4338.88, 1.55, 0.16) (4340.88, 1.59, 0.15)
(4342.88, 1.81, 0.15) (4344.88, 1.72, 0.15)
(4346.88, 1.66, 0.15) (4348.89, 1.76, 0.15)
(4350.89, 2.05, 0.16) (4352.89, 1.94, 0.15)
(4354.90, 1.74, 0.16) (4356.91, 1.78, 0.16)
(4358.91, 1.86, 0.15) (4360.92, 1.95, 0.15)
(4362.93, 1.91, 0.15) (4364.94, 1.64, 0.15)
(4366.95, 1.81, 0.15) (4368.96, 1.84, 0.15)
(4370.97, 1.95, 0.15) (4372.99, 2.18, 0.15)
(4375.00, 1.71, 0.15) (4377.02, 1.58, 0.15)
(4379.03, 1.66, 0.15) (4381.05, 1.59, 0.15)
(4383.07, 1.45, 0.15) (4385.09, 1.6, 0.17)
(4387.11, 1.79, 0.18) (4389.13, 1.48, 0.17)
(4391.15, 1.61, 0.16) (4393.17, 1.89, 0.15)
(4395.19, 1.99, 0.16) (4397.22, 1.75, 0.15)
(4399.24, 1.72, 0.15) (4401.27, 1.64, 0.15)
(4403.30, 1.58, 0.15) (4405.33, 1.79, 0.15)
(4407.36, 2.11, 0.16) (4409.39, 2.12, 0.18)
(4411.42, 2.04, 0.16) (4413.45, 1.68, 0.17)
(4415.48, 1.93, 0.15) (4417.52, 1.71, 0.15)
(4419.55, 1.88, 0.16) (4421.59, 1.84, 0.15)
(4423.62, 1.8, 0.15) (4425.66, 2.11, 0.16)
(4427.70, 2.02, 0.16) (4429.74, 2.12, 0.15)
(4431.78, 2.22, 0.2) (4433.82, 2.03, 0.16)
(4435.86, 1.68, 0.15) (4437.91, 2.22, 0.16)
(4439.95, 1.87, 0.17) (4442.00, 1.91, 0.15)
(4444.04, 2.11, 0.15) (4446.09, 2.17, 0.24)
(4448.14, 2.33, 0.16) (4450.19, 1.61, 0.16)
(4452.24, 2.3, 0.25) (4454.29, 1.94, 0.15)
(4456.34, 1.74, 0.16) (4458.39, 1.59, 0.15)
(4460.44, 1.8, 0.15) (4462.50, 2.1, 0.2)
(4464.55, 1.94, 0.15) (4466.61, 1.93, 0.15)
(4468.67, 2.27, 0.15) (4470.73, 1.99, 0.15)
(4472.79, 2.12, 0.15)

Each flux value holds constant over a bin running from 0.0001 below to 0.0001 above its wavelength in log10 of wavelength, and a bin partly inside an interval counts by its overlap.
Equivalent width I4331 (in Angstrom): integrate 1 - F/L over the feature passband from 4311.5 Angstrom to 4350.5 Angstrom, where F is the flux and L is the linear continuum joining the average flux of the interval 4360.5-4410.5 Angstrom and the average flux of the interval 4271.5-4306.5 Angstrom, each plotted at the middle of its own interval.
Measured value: -4.0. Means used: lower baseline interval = 1.4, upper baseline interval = 1.77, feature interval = 1.72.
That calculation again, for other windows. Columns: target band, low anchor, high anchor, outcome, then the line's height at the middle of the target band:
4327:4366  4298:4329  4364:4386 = -4.4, 1.61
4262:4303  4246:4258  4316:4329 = 4.5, 1.67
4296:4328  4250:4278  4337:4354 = 4.2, 1.68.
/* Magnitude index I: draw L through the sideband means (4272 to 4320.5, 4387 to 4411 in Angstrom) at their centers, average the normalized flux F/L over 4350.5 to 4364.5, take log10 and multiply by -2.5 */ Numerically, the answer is -0.14 mag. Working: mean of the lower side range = 1.42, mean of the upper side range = 1.8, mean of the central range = 1.87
